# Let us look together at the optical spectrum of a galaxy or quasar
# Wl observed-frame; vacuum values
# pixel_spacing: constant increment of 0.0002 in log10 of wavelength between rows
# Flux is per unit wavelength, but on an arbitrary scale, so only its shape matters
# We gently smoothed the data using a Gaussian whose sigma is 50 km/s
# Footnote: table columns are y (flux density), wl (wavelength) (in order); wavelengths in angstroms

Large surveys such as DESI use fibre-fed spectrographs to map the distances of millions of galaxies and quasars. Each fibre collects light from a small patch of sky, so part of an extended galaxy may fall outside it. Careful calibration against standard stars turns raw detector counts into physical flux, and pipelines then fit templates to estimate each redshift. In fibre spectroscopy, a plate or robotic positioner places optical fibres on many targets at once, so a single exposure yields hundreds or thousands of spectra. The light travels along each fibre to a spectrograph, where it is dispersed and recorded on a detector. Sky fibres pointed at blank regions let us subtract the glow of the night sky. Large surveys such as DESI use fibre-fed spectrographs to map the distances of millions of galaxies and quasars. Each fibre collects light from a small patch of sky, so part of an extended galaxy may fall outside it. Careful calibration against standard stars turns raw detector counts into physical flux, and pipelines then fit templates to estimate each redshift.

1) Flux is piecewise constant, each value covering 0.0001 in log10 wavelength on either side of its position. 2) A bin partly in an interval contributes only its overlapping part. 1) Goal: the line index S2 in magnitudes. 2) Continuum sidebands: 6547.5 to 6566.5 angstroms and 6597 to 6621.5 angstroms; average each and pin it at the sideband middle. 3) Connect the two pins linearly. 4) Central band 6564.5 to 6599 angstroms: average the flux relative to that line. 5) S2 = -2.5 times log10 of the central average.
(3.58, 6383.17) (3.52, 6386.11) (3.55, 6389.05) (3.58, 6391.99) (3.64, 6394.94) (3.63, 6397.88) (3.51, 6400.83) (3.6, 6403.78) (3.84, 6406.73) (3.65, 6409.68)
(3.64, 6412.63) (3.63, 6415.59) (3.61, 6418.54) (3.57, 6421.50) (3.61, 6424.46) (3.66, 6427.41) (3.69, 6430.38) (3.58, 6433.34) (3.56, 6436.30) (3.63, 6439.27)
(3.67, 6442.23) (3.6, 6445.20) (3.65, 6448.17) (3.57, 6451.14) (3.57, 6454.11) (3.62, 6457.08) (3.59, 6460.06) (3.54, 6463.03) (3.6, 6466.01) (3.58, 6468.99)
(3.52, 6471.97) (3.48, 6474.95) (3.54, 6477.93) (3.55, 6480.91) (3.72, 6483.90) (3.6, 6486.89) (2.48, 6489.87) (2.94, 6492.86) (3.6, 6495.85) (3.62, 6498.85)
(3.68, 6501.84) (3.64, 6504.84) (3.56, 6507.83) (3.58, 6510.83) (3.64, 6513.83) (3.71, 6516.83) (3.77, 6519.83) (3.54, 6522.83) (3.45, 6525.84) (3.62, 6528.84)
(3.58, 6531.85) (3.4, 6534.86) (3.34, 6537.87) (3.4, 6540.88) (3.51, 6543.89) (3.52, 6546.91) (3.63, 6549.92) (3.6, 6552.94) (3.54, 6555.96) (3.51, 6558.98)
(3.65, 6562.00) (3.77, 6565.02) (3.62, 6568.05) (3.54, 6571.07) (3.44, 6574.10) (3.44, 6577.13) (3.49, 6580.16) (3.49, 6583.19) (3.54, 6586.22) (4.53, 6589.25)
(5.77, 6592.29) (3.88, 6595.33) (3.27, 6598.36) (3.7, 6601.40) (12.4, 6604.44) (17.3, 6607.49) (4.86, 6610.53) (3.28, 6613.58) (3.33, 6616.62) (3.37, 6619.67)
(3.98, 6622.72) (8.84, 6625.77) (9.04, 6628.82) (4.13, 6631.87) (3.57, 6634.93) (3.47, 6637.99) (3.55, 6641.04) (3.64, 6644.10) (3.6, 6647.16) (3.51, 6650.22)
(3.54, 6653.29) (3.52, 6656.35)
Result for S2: 0.27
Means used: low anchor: 3.61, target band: 3.83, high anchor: 6.43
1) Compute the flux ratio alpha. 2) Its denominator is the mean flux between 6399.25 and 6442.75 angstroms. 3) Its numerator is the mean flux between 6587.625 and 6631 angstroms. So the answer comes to 1.7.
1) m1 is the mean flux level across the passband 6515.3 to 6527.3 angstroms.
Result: 3.62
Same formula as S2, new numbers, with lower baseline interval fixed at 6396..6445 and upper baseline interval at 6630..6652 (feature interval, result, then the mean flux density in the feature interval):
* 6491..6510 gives 0.053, 3.49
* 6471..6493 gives 0.086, 3.38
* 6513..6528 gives 0.015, 3.62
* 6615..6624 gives 0.050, 3.55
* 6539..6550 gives 0.056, 3.5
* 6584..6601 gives -0.121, 4.14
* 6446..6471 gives 0.017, 3.59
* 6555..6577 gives 0.035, 3.57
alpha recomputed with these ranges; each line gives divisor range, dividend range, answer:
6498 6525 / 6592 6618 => 1.78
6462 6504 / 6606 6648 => 1.57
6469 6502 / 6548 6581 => 1.04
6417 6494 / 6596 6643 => 1.65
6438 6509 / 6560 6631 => 1.47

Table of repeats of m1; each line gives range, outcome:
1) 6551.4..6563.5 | 3.57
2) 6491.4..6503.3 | 3.46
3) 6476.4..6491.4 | 3.38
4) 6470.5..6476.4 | 3.5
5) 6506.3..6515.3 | 3.59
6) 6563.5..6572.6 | 3.64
